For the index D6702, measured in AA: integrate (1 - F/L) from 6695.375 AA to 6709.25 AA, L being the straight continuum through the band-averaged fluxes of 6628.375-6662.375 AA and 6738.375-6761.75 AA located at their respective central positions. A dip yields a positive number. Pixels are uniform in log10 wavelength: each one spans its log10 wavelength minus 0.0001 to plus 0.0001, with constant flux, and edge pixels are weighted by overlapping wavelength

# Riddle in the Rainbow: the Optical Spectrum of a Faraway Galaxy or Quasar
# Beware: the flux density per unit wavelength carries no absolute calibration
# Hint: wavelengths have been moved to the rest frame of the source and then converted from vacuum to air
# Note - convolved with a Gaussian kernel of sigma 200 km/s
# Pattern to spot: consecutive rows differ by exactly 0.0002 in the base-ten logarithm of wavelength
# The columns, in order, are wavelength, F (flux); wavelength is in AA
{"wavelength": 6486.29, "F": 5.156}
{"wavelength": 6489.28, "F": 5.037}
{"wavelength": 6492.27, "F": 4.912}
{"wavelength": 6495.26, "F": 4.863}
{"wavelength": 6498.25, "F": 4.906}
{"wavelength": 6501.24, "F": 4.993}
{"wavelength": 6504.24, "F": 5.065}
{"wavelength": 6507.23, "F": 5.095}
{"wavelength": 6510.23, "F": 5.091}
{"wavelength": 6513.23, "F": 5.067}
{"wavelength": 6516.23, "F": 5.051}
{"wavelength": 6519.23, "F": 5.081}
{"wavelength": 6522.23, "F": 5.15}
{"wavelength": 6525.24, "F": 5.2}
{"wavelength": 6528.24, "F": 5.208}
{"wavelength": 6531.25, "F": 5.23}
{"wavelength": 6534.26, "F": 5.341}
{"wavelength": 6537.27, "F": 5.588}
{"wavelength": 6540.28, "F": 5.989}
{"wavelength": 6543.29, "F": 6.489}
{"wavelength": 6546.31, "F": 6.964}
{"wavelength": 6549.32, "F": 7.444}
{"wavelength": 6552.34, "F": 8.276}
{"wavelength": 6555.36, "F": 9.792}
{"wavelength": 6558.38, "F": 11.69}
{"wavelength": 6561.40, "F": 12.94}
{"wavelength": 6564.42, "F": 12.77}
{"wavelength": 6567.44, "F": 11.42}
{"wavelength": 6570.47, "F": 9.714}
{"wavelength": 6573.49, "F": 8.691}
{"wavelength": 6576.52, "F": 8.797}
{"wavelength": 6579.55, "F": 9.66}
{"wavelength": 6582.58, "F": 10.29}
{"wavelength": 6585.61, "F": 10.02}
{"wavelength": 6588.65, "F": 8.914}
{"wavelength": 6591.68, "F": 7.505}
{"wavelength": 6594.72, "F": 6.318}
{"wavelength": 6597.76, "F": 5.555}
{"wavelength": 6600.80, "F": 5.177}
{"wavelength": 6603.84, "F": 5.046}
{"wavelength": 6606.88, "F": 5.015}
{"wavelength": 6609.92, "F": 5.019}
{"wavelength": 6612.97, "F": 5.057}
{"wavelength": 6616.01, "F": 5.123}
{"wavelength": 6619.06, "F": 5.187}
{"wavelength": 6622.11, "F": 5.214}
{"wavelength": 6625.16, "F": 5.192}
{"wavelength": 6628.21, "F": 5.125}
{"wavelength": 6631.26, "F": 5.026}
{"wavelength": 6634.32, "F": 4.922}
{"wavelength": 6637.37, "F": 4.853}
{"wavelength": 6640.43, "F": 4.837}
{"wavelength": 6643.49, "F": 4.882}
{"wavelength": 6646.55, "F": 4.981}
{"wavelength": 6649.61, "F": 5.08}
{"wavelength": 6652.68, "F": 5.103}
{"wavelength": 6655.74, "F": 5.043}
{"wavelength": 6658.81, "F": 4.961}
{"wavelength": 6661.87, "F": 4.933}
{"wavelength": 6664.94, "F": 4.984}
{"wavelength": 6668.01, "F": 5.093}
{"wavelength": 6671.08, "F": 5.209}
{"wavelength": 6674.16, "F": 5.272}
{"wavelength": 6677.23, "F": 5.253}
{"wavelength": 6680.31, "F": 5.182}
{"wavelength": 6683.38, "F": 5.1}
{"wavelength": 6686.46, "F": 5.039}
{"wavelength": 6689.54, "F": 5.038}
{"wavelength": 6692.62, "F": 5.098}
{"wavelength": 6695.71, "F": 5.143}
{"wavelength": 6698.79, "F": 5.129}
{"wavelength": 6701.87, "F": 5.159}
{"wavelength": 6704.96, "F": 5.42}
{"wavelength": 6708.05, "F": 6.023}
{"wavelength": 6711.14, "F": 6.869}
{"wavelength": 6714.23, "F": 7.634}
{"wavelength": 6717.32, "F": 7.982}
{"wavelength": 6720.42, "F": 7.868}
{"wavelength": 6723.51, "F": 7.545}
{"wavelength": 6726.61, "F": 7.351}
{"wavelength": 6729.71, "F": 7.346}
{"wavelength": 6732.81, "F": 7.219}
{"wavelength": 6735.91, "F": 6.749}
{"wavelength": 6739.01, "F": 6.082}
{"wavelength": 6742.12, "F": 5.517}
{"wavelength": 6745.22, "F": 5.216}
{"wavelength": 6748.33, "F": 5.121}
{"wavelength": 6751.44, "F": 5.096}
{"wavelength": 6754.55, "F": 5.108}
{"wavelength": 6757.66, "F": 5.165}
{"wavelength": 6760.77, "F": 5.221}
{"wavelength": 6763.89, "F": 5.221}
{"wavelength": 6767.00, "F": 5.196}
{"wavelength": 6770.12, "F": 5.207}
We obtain -0.6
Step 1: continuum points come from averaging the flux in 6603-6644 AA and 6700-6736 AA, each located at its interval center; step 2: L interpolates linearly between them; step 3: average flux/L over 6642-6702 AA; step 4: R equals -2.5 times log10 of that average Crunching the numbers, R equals 0.18 mag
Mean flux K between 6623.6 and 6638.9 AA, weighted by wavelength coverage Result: 5.03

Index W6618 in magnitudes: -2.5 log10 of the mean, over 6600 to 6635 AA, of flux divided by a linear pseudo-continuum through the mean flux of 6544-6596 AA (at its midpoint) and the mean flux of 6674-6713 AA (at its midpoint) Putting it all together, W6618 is 0.47 mag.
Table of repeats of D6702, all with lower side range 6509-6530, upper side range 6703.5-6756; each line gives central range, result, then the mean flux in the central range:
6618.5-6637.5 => 2.41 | 5.09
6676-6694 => 3.13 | 5.12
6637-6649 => 2.06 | 4.91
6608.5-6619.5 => 1.24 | 5.09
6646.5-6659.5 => 2.04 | 5.04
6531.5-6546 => -1.77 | 5.89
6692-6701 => 1.64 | 5.13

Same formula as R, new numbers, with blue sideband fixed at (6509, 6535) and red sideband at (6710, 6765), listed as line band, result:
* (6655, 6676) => 0.17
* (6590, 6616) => 0.00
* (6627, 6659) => 0.17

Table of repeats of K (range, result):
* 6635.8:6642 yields 4.85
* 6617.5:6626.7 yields 5.2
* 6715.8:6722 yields 7.92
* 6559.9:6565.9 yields 12.9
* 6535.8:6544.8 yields 6.02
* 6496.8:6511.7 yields 5.03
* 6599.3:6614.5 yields 5.06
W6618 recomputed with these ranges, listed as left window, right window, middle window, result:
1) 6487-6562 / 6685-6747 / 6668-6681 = 0.20 mag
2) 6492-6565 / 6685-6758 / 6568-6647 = -0.02 mag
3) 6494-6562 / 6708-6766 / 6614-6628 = 0.22 mag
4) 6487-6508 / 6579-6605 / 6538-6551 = -0.07 mag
